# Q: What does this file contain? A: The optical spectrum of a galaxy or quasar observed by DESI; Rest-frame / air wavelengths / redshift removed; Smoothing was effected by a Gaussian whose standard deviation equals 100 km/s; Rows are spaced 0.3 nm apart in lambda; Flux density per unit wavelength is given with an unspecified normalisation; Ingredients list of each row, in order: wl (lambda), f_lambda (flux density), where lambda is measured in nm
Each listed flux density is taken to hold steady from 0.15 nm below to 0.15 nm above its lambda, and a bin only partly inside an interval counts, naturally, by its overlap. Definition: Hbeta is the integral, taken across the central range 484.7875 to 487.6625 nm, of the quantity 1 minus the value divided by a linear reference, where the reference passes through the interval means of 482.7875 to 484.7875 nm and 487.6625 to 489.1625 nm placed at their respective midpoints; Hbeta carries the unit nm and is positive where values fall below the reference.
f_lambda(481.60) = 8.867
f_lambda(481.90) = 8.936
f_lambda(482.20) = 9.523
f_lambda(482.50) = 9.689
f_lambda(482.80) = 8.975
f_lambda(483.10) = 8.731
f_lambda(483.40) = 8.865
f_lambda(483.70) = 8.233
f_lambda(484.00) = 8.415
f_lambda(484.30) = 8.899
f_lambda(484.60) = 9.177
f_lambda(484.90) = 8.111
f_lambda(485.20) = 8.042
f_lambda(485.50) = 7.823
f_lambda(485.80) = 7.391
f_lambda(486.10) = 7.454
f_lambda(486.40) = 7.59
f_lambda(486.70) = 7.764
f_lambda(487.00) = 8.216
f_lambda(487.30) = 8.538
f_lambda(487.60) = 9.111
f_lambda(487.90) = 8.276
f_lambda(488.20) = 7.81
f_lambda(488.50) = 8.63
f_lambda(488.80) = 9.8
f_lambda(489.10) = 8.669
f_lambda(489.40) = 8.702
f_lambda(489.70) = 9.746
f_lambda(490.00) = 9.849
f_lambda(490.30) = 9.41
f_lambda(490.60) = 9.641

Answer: 0.24 nm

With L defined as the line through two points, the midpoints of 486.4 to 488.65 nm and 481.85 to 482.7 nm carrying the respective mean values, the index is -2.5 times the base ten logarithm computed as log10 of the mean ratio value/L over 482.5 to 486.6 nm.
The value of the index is 0.08 mag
